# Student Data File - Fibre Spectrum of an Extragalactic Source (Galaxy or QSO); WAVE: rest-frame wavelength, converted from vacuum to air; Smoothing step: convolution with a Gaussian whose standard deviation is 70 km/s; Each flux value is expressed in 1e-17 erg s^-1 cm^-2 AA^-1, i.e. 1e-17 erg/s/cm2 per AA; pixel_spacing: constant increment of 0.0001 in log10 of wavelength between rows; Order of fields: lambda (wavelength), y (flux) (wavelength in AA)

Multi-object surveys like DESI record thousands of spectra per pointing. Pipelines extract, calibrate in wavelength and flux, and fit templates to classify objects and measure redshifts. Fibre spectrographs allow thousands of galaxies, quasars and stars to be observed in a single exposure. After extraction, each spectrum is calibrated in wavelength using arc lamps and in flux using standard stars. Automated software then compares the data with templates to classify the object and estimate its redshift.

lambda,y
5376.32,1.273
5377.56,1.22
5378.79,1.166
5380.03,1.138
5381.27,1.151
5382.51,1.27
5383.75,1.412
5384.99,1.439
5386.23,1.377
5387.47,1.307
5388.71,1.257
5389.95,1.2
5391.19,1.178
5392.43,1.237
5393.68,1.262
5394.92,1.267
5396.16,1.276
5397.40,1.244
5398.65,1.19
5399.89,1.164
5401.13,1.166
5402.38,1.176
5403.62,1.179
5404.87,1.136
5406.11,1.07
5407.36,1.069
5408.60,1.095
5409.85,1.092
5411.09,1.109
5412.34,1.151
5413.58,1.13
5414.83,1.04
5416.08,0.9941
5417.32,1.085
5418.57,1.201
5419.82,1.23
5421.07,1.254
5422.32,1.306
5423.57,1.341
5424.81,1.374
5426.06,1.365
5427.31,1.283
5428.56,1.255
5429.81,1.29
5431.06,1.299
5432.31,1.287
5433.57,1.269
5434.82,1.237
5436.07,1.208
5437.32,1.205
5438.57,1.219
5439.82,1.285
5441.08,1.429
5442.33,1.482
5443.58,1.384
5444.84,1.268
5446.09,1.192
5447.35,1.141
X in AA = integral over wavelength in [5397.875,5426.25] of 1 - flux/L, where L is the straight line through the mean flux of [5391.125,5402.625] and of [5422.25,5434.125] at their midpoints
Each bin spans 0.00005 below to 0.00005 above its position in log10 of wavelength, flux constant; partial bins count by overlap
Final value 2.12 AA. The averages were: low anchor 1.22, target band 1.17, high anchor 1.31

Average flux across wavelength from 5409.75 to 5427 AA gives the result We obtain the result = 1.2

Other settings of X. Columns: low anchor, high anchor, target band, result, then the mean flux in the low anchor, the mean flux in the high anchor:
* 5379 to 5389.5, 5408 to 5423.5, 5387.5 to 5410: 0.69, 1.29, 1.15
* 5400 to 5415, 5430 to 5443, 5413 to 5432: -0.31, 1.12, 1.29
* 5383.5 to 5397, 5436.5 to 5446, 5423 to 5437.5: 0.25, 1.29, 1.32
